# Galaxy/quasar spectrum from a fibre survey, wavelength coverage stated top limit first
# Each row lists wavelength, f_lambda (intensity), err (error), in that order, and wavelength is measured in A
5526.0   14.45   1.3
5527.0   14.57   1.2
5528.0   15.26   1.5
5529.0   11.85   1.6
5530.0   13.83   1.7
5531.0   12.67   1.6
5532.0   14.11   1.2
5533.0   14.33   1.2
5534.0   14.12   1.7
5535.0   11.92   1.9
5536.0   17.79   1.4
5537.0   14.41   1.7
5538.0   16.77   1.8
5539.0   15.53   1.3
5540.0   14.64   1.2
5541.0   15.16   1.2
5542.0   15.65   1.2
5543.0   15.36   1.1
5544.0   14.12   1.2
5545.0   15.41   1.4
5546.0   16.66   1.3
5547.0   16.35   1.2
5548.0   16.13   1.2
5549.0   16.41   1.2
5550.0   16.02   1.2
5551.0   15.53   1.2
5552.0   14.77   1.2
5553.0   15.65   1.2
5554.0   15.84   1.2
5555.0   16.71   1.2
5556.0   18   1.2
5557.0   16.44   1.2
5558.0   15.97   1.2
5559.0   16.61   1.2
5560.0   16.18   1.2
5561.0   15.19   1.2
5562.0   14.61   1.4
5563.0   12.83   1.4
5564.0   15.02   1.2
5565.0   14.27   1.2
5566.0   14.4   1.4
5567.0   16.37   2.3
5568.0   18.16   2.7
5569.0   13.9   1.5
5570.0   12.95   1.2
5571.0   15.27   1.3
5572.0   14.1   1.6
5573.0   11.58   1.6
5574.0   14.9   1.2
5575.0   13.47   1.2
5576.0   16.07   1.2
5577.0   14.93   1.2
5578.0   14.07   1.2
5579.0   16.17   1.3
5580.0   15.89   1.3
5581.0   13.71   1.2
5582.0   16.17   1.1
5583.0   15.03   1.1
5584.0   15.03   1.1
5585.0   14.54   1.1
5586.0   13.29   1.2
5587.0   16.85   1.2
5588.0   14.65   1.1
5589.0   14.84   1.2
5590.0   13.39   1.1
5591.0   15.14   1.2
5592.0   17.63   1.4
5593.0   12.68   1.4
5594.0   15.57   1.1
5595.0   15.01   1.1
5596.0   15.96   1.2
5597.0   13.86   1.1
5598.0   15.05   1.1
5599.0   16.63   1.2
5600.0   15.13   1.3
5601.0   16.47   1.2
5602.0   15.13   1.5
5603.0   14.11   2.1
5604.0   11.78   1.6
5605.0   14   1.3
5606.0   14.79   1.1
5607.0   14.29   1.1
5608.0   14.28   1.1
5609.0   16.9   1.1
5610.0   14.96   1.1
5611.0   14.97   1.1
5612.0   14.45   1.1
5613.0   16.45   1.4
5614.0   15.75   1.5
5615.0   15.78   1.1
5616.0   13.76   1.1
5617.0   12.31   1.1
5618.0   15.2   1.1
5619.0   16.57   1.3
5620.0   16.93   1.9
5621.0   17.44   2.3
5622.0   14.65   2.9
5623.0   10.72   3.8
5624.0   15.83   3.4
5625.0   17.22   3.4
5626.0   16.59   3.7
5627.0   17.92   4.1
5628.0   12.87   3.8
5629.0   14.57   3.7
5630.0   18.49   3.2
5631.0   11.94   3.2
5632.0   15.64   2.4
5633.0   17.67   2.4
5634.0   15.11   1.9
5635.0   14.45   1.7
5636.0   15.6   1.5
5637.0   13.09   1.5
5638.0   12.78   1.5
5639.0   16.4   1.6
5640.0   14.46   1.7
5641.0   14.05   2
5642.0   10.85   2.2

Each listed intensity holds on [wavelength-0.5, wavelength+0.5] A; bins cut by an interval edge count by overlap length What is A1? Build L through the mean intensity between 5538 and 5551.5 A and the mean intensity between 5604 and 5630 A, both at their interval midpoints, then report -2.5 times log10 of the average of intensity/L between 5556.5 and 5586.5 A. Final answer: 0.04 mag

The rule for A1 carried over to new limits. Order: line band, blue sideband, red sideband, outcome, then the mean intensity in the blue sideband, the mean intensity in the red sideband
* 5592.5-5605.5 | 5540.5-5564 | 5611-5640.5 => 0.047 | 15.7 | 15.2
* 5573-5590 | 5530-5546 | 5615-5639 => 0.011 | 14.8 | 15.1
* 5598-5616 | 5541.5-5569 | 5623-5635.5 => 0.038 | 15.7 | 15.5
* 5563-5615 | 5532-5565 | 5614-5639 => 0.030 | 15.5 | 15.2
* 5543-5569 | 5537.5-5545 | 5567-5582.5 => -0.043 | 15.3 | 14.8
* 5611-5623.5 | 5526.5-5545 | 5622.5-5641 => -0.002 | 14.6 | 15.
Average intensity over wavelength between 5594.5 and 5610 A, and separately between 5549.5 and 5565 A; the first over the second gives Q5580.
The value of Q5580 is 0.95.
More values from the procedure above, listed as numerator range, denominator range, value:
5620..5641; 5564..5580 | 1.03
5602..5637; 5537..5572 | 0.97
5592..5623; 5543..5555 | 0.95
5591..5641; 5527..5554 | 1.00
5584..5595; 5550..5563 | 0.94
